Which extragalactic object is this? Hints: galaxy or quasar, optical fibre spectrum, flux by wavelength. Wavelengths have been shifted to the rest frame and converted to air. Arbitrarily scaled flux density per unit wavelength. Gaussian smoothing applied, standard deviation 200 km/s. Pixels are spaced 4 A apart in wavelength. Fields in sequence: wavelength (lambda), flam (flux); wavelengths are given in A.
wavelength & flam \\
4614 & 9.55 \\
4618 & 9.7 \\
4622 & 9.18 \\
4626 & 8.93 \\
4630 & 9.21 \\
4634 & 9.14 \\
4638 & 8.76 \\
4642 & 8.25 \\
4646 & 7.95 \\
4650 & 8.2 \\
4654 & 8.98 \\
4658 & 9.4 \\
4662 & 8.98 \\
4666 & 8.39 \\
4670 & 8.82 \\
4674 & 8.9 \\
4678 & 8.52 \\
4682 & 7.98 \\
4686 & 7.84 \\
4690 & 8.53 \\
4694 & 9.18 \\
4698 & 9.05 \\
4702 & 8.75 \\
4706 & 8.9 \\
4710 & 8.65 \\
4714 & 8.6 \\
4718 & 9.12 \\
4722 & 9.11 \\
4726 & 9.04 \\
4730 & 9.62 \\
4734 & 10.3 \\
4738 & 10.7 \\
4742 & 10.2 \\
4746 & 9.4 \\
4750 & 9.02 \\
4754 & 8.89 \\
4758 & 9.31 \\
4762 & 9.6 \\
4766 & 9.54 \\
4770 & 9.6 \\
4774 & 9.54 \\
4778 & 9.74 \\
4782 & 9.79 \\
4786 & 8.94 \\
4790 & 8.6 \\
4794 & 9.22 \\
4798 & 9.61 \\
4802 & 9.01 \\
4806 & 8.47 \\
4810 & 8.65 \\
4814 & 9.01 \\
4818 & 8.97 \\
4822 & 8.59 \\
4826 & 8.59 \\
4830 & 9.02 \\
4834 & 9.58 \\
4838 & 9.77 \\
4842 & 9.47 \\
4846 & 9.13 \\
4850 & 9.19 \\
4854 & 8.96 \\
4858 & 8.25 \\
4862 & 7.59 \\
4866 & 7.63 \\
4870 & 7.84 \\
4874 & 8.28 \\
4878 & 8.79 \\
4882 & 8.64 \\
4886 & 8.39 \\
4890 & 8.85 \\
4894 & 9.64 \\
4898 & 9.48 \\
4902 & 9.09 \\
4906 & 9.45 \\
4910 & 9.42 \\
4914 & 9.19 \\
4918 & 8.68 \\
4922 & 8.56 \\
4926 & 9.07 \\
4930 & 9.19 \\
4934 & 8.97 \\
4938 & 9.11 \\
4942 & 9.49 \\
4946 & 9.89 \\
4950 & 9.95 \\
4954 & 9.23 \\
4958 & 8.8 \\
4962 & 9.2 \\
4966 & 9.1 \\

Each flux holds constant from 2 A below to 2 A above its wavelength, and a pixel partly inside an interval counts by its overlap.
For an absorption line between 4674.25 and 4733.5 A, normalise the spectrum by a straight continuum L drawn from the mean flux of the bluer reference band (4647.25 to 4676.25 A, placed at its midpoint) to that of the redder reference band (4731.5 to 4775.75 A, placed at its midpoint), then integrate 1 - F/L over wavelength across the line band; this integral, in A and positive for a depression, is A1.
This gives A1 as 2.3 A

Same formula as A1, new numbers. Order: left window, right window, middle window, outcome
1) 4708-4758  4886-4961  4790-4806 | 0.4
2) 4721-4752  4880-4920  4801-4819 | 1.2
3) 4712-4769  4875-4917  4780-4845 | 1.4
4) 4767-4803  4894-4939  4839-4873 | 2.6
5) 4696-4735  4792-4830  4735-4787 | -3.4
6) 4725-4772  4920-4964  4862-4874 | 2.0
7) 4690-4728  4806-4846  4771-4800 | -1.2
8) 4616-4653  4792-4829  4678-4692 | 1.1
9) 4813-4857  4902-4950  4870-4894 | 1.4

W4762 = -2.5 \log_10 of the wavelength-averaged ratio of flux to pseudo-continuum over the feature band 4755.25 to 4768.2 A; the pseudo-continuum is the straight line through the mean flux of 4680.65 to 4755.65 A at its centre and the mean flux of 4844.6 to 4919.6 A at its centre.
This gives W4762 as -0.05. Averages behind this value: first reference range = 9.11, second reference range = 8.76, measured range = 9.45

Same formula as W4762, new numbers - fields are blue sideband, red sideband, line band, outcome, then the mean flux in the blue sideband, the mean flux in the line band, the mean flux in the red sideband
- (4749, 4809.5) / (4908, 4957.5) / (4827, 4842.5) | -0.02 mag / 9.25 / 9.4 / 9.22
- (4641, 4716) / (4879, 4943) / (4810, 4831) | 0.01 mag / 8.63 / 8.81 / 9.07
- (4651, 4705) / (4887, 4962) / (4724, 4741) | -0.13 mag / 8.71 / 9.93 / 9.21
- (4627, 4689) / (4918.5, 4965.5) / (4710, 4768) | -0.08 mag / 8.62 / 9.43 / 9.2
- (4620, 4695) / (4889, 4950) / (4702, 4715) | 0.01 mag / 8.69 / 8.73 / 9.24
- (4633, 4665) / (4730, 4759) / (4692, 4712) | 0.04 mag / 8.68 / 8.91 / 9.7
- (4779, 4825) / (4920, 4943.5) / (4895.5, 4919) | -0.02 mag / 8.99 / 9.25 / 9.06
